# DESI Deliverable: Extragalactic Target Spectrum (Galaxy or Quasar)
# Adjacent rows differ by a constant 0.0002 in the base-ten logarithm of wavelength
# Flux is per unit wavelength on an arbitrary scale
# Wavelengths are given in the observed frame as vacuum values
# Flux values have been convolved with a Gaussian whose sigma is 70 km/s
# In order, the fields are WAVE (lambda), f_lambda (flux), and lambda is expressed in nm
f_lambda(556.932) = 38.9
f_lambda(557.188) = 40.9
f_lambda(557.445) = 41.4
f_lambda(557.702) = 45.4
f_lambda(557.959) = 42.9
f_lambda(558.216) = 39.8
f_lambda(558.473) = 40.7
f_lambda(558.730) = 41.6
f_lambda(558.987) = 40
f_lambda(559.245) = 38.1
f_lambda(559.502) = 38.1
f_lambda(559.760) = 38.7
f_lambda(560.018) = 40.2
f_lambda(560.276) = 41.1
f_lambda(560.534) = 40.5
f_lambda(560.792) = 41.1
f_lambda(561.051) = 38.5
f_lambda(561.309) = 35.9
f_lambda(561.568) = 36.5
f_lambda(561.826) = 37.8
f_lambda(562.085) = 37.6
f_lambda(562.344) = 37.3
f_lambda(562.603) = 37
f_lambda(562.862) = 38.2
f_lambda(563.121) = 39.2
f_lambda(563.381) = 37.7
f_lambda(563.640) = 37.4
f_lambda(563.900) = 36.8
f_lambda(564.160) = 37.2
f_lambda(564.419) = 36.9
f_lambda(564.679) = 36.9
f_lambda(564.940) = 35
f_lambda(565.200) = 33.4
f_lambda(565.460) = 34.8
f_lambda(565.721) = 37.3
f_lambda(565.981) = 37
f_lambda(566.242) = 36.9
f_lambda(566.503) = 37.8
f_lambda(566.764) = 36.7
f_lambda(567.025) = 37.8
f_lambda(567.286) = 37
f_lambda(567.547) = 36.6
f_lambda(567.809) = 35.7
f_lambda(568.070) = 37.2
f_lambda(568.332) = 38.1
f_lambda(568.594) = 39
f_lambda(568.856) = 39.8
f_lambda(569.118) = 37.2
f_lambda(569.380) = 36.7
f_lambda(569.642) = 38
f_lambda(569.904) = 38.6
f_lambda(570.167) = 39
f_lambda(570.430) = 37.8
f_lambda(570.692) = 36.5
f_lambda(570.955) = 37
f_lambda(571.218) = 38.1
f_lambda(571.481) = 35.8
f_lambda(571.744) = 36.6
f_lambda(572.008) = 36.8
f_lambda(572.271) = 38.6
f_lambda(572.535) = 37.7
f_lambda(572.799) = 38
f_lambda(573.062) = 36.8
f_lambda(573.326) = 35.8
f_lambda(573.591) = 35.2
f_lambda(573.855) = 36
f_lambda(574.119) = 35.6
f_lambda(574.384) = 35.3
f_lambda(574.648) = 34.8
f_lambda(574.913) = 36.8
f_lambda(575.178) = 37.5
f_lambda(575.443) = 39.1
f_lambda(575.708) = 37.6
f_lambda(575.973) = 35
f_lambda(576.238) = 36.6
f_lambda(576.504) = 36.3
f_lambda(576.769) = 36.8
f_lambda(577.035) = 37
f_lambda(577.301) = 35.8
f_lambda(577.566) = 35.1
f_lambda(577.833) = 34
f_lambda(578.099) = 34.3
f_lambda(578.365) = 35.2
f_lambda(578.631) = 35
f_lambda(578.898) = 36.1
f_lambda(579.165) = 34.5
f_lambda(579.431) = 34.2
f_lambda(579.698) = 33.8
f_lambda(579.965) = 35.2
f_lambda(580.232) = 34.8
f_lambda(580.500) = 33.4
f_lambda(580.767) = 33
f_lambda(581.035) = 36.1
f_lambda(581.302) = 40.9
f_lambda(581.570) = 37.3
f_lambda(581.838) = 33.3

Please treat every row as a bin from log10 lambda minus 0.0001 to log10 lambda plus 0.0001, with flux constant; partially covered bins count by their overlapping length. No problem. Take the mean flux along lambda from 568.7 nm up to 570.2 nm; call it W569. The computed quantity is 38.2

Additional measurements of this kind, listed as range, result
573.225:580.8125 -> 35.5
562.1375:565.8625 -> 36.8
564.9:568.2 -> 36.4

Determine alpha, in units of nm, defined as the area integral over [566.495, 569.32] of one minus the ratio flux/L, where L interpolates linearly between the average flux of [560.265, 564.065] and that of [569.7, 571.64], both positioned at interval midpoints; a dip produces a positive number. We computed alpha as 0.02 nm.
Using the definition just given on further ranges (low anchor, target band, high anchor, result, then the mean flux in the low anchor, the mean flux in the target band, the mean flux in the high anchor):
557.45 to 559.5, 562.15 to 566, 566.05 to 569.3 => 0.20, 41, 36.8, 37.5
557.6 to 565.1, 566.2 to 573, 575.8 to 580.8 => -0.10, 38.7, 37.5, 35.1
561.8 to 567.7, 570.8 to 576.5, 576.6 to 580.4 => -0.15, 36.9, 36.7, 35.1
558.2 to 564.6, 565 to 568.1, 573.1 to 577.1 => 0.10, 38.5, 36.5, 36.4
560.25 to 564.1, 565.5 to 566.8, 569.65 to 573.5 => 0.03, 38.1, 37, 37.4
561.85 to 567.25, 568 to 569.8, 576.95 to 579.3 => -0.08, 37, 38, 35.2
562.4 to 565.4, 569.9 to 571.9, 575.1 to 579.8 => -0.06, 36.8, 37.3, 35.8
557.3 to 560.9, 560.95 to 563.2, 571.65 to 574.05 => 0.13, 40.7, 37.5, 36.8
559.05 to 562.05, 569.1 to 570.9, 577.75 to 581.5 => -0.04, 38.8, 37.7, 35.1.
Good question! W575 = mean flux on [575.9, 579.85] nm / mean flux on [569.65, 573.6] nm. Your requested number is 0.95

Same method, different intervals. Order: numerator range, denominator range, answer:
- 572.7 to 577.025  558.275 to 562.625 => 0.94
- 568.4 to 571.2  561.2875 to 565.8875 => 1.03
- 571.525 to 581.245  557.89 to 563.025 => 0.92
